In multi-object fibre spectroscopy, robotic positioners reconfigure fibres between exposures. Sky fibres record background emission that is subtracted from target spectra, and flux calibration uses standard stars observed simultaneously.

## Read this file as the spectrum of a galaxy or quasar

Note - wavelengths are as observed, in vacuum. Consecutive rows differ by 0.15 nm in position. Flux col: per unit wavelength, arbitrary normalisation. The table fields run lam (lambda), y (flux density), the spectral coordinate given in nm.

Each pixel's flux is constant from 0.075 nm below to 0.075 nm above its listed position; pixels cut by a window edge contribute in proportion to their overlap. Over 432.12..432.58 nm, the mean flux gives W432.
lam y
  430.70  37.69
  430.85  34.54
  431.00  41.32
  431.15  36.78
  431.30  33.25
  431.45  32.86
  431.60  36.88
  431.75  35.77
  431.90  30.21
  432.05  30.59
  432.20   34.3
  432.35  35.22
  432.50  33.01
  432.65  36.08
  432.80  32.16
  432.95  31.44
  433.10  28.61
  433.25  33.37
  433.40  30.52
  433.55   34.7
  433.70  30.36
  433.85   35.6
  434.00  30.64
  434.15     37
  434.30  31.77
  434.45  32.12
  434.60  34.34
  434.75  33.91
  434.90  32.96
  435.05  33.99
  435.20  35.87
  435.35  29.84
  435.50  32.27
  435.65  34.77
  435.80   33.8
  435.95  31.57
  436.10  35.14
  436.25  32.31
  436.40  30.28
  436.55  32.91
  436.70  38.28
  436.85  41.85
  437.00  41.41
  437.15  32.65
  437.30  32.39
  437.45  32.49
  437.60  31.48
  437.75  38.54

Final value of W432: 34.2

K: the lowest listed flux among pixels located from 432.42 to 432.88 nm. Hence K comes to 32.16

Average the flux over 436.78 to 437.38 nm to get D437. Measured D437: 37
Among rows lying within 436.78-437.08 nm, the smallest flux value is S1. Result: 41.41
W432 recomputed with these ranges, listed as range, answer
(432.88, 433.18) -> 30.1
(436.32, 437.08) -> 36.9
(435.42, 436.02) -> 33.1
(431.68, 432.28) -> 32.7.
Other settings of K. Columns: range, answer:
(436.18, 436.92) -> 30.28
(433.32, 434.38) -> 30.36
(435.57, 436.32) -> 31.57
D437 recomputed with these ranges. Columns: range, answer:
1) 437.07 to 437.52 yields 32.6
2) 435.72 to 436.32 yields 33.2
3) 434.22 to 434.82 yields 33.1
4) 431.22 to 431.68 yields 34.4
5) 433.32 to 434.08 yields 32.4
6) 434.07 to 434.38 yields 34.3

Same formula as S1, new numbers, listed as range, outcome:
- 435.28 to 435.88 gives 29.84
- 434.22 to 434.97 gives 31.77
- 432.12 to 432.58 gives 33.01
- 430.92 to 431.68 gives 32.86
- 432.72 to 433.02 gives 31.44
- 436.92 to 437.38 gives 32.39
